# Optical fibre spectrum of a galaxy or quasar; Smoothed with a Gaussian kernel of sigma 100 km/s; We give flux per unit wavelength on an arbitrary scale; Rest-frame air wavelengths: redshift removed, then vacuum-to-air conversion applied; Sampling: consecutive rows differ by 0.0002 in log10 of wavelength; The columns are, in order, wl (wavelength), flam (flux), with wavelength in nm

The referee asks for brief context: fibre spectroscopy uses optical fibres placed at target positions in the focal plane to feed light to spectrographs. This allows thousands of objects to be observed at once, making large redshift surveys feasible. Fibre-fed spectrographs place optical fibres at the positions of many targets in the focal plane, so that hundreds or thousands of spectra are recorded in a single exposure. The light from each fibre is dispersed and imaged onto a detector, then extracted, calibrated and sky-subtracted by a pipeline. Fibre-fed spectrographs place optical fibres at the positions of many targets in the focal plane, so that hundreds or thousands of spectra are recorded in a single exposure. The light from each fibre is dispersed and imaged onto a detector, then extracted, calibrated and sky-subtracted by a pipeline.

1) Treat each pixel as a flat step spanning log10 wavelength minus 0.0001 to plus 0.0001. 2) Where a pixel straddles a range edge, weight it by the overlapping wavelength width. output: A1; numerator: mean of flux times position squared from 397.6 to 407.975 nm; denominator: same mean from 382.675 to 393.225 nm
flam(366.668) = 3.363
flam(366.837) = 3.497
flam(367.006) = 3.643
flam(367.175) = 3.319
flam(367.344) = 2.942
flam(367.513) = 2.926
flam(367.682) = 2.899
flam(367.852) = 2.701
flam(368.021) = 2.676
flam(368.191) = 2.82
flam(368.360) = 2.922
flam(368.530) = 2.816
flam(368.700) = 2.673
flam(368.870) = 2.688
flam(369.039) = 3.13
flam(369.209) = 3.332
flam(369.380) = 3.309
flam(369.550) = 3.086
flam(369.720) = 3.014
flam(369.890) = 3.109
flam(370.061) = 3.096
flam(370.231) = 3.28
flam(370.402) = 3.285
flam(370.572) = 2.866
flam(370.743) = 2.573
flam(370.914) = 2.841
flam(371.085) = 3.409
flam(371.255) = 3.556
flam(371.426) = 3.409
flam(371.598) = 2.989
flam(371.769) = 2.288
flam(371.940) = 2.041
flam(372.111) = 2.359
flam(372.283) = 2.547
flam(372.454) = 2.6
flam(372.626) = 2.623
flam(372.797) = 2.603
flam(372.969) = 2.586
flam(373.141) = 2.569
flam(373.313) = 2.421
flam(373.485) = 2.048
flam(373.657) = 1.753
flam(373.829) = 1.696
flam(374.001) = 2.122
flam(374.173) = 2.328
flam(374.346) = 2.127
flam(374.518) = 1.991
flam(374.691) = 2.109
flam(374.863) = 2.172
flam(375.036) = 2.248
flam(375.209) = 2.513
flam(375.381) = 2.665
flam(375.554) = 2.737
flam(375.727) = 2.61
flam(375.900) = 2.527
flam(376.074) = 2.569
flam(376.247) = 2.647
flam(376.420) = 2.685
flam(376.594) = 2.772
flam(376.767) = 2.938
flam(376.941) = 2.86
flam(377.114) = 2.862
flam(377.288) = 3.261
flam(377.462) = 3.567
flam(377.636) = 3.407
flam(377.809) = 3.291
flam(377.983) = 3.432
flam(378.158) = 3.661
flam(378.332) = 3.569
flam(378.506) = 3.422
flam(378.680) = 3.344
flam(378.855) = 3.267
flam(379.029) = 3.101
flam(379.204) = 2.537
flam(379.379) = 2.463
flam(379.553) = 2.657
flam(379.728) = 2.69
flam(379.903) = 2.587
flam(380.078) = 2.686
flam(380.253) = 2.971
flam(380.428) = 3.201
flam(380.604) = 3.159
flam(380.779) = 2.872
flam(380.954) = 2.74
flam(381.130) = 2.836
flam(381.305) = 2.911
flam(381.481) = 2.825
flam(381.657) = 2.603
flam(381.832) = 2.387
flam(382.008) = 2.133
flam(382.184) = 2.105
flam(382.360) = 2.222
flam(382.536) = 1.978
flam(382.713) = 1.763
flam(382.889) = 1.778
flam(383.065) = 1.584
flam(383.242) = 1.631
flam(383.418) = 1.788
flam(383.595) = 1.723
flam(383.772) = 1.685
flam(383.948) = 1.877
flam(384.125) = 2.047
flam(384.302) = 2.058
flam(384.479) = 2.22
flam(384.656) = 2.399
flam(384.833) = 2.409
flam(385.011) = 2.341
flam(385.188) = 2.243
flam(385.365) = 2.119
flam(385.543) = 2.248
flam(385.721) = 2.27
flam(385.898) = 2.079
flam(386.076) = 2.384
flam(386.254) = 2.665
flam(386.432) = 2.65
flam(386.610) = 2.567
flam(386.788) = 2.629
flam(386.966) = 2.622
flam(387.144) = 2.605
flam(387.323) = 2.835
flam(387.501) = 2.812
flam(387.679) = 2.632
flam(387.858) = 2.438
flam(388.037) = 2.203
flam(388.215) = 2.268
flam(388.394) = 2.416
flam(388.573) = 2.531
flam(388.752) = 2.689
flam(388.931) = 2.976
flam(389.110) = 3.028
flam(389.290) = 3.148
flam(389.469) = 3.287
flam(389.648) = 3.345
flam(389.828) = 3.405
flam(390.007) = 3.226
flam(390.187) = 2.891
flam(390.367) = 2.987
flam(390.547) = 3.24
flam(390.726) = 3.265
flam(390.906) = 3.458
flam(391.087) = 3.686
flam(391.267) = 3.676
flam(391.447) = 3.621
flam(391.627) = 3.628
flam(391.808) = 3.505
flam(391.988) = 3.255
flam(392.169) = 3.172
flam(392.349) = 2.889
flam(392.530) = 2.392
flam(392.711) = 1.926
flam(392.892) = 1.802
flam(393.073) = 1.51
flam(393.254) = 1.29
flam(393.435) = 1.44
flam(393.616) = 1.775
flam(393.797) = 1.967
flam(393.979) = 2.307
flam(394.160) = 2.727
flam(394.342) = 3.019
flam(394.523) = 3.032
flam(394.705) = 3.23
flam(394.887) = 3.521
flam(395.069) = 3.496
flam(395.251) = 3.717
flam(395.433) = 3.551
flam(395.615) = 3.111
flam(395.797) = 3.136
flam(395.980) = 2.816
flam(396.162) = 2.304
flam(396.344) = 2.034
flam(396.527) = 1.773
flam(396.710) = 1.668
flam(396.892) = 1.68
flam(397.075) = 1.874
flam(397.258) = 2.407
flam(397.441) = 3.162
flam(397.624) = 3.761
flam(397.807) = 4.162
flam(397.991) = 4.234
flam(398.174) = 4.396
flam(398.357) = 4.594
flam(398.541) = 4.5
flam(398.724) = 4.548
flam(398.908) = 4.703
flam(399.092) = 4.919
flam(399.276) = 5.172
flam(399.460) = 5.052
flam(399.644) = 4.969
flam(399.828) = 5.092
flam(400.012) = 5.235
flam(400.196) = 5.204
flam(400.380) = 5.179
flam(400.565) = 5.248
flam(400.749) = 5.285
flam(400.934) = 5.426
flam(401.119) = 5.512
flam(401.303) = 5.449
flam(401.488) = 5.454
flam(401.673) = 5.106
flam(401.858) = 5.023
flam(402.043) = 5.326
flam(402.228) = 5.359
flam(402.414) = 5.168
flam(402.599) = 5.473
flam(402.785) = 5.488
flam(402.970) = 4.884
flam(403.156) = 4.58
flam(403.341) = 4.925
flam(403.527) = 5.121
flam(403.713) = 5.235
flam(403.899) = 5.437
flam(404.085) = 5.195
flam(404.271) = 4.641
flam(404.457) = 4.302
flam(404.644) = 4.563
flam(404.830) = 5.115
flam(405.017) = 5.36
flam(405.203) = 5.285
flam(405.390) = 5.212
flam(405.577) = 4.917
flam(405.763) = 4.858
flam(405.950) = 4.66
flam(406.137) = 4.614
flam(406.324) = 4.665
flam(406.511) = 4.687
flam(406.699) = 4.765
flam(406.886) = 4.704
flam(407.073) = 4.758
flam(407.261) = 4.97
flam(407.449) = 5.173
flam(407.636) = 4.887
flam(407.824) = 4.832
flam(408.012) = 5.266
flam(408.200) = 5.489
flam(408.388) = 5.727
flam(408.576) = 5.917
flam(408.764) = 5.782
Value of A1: 2.1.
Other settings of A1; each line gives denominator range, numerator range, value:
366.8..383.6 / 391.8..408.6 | 1.75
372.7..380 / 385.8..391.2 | 1.12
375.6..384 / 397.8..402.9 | 2.11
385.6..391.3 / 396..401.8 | 1.56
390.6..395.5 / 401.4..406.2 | 1.87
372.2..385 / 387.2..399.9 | 1.32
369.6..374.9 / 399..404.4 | 2.32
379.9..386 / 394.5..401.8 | 1.90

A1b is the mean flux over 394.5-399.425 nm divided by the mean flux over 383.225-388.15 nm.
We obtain 1.5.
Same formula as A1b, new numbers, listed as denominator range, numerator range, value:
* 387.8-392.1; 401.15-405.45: 1.65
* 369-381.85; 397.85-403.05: 1.81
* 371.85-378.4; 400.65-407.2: 1.93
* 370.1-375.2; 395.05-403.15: 1.68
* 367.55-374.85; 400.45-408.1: 1.87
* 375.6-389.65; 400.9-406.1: 1.95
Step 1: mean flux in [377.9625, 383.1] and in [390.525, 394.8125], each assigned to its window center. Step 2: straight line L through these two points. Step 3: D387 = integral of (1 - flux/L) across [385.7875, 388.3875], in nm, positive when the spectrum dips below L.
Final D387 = 0.20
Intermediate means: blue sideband 2.72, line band 2.52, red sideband 2.74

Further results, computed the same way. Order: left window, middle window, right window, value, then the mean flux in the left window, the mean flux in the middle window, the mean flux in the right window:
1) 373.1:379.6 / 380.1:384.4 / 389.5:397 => 0.70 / 2.71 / 2.29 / 2.79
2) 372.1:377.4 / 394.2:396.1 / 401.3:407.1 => 0.45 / 2.48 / 3.23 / 5.01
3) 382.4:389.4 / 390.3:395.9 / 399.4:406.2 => 0.96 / 2.32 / 2.88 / 5.11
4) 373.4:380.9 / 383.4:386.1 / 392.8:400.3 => 0.77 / 2.75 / 2.12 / 3.3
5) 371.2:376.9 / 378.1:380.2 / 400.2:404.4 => -0.02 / 2.48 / 2.99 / 5.2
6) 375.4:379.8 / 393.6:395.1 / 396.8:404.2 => 0.52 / 2.99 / 2.81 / 4.74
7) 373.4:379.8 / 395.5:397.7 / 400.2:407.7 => 0.97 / 2.72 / 2.48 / 5.05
